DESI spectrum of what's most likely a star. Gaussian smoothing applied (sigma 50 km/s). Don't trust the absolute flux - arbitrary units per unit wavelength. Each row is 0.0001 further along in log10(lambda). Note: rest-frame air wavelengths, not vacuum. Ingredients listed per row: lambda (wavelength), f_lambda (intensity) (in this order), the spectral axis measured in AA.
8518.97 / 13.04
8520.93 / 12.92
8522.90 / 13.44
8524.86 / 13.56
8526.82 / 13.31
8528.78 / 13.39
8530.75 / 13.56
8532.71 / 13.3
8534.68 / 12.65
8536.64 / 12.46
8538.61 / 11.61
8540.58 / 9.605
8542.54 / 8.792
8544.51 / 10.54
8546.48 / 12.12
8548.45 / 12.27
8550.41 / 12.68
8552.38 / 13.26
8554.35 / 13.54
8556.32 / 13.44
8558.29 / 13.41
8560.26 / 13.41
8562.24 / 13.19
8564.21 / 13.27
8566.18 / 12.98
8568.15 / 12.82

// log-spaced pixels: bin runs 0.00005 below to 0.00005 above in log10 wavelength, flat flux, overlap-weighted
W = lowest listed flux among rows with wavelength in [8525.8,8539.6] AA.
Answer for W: 11.61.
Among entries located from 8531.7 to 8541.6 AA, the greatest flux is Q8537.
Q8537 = 13.3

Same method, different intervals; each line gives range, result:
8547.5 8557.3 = 13.54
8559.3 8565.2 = 13.41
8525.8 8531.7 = 13.56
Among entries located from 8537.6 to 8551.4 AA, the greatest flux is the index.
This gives 12.68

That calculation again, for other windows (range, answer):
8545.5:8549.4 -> 12.27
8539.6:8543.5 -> 9.605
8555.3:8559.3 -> 13.44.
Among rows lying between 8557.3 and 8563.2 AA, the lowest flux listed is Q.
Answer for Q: 13.19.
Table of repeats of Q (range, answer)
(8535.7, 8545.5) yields 8.792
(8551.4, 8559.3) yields 13.26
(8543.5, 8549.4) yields 10.54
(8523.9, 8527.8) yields 13.31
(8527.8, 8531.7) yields 13.39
